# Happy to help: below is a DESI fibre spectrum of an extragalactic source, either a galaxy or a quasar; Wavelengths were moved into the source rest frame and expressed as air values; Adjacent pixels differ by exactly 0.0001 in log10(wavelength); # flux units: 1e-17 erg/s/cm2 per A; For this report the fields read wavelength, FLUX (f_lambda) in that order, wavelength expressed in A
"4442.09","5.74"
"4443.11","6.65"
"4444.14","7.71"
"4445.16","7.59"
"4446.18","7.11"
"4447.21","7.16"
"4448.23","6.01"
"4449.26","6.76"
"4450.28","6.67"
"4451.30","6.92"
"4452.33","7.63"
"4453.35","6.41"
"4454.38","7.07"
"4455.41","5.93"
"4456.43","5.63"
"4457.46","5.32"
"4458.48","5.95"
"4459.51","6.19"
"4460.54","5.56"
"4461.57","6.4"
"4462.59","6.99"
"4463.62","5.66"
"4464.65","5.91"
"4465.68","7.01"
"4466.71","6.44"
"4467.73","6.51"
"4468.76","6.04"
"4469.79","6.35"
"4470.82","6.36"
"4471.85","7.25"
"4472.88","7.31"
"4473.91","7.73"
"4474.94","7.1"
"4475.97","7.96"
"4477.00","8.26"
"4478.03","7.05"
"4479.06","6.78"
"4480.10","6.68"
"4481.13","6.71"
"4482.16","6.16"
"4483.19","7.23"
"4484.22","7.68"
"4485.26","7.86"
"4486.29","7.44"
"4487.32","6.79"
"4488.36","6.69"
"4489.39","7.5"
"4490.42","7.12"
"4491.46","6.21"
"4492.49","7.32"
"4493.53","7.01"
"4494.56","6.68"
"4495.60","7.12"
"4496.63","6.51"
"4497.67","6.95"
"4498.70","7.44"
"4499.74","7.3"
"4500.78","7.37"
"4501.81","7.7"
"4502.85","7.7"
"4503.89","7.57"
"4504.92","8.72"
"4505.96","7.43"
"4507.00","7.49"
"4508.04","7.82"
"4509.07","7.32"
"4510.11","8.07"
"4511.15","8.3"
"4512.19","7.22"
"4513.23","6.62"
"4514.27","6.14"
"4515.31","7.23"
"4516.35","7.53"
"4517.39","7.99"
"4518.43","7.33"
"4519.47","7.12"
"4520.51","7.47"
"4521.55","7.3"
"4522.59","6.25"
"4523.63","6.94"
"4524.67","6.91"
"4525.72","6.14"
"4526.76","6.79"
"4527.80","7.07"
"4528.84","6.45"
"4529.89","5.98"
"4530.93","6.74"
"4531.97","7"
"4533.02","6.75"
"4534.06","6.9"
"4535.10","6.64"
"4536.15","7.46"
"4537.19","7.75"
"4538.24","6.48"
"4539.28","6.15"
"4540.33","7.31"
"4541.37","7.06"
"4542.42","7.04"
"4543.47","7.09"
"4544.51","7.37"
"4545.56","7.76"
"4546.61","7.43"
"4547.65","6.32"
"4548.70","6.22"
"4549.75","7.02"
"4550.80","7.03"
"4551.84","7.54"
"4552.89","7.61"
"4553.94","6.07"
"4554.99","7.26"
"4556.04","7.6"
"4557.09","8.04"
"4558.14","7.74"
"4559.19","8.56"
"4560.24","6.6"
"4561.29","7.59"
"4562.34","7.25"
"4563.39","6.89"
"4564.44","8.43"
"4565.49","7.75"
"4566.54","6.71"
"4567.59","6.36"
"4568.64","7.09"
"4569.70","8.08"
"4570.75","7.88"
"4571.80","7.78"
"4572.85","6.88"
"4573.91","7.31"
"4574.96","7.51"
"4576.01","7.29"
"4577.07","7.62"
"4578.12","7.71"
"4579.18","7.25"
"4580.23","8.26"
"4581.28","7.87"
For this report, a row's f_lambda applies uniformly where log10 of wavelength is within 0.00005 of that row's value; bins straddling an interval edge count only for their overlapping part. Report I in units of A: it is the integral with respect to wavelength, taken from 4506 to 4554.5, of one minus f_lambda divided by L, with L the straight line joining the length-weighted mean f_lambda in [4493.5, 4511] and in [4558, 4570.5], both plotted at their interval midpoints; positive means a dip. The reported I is 2.5 A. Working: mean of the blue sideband 7.46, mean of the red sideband 7.42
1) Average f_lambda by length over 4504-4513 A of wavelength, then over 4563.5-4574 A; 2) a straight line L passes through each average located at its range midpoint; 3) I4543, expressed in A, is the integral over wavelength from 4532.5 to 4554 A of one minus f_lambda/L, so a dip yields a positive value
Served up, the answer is 1.5 A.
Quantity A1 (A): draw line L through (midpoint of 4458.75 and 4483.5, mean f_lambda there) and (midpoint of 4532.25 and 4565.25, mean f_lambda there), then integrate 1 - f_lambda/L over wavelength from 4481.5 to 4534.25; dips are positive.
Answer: -1.5 A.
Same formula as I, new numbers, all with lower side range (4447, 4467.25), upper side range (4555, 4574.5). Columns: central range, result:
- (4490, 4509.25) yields -1.41 A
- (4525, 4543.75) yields 0.89 A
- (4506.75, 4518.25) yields -0.81 A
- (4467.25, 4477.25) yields -0.81 A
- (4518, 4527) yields 0.15 A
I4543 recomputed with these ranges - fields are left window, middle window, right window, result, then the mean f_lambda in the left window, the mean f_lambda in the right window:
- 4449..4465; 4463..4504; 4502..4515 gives -0.41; 6.31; 7.53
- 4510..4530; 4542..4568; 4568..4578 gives 0.29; 7.04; 7.49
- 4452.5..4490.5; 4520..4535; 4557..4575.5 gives 0.84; 6.74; 7.46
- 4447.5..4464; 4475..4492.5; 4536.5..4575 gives -1.44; 6.34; 7.26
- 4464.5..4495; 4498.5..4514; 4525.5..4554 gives -1.40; 6.99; 6.92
